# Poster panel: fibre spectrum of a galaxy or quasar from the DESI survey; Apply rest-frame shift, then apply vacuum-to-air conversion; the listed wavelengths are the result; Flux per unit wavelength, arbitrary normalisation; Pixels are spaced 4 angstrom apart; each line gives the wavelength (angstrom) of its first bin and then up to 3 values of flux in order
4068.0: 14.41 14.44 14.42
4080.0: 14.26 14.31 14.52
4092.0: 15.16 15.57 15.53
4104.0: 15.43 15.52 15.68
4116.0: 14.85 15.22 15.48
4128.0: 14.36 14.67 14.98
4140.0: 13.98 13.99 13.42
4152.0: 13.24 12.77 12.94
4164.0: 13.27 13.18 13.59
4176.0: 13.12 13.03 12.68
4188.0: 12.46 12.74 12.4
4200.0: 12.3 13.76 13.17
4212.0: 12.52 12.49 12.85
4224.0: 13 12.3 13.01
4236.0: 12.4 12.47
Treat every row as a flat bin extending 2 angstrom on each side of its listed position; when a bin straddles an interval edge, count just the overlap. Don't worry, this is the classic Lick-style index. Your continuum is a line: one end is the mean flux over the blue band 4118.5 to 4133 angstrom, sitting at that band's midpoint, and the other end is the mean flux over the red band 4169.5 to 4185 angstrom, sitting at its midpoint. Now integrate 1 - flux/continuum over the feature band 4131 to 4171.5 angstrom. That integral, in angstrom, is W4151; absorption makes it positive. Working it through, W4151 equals 1.2 angstrom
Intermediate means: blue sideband 14.9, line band 13.6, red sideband 13.1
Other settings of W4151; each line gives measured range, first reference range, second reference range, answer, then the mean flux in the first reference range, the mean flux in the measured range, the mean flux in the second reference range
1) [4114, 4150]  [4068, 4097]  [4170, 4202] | -2.1 angstrom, 14.6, 14.5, 12.8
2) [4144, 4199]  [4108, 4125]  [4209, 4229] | 3.5 angstrom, 15.3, 13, 12.7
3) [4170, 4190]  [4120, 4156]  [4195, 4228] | 0.7 angstrom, 14.2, 13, 12.8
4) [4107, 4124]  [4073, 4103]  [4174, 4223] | -1.2 angstrom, 14.8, 15.3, 12.8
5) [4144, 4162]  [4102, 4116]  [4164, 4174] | 0.9 angstrom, 15.4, 13.2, 13.4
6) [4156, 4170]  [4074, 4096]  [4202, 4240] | 0.5 angstrom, 14.6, 13.1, 12.8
